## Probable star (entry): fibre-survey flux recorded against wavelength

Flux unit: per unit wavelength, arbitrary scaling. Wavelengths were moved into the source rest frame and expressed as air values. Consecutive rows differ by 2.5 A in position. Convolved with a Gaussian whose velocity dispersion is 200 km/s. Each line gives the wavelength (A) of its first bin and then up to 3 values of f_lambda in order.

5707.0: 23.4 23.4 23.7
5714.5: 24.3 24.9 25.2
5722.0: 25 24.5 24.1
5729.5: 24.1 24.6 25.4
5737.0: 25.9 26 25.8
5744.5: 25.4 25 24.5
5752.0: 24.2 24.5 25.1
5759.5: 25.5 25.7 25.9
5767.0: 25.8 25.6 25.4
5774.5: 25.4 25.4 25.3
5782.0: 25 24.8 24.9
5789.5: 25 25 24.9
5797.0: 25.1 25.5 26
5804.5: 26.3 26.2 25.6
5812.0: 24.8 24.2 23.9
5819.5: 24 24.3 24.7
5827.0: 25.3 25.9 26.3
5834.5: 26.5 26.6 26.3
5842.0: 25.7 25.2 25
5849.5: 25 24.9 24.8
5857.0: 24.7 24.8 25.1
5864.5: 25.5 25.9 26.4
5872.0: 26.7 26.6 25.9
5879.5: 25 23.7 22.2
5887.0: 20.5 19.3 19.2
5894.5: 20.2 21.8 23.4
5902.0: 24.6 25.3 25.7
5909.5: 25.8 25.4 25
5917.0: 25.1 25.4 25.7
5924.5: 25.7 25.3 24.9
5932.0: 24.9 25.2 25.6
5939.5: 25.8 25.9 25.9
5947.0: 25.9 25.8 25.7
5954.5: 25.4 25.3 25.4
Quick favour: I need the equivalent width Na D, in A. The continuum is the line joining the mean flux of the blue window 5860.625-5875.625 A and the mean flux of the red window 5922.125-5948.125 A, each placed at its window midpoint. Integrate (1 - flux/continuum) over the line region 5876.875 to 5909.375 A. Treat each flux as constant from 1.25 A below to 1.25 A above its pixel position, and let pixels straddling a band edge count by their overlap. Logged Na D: 3.8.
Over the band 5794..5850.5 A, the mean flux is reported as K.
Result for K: 25.4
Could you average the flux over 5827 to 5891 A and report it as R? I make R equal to 25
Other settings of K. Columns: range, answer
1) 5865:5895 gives 23.6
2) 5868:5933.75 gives 24.2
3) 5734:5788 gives 25.3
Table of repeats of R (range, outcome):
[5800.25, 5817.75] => 25.3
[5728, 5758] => 25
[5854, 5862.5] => 24.8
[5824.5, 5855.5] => 25.6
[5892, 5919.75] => 24.1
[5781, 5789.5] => 24.9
